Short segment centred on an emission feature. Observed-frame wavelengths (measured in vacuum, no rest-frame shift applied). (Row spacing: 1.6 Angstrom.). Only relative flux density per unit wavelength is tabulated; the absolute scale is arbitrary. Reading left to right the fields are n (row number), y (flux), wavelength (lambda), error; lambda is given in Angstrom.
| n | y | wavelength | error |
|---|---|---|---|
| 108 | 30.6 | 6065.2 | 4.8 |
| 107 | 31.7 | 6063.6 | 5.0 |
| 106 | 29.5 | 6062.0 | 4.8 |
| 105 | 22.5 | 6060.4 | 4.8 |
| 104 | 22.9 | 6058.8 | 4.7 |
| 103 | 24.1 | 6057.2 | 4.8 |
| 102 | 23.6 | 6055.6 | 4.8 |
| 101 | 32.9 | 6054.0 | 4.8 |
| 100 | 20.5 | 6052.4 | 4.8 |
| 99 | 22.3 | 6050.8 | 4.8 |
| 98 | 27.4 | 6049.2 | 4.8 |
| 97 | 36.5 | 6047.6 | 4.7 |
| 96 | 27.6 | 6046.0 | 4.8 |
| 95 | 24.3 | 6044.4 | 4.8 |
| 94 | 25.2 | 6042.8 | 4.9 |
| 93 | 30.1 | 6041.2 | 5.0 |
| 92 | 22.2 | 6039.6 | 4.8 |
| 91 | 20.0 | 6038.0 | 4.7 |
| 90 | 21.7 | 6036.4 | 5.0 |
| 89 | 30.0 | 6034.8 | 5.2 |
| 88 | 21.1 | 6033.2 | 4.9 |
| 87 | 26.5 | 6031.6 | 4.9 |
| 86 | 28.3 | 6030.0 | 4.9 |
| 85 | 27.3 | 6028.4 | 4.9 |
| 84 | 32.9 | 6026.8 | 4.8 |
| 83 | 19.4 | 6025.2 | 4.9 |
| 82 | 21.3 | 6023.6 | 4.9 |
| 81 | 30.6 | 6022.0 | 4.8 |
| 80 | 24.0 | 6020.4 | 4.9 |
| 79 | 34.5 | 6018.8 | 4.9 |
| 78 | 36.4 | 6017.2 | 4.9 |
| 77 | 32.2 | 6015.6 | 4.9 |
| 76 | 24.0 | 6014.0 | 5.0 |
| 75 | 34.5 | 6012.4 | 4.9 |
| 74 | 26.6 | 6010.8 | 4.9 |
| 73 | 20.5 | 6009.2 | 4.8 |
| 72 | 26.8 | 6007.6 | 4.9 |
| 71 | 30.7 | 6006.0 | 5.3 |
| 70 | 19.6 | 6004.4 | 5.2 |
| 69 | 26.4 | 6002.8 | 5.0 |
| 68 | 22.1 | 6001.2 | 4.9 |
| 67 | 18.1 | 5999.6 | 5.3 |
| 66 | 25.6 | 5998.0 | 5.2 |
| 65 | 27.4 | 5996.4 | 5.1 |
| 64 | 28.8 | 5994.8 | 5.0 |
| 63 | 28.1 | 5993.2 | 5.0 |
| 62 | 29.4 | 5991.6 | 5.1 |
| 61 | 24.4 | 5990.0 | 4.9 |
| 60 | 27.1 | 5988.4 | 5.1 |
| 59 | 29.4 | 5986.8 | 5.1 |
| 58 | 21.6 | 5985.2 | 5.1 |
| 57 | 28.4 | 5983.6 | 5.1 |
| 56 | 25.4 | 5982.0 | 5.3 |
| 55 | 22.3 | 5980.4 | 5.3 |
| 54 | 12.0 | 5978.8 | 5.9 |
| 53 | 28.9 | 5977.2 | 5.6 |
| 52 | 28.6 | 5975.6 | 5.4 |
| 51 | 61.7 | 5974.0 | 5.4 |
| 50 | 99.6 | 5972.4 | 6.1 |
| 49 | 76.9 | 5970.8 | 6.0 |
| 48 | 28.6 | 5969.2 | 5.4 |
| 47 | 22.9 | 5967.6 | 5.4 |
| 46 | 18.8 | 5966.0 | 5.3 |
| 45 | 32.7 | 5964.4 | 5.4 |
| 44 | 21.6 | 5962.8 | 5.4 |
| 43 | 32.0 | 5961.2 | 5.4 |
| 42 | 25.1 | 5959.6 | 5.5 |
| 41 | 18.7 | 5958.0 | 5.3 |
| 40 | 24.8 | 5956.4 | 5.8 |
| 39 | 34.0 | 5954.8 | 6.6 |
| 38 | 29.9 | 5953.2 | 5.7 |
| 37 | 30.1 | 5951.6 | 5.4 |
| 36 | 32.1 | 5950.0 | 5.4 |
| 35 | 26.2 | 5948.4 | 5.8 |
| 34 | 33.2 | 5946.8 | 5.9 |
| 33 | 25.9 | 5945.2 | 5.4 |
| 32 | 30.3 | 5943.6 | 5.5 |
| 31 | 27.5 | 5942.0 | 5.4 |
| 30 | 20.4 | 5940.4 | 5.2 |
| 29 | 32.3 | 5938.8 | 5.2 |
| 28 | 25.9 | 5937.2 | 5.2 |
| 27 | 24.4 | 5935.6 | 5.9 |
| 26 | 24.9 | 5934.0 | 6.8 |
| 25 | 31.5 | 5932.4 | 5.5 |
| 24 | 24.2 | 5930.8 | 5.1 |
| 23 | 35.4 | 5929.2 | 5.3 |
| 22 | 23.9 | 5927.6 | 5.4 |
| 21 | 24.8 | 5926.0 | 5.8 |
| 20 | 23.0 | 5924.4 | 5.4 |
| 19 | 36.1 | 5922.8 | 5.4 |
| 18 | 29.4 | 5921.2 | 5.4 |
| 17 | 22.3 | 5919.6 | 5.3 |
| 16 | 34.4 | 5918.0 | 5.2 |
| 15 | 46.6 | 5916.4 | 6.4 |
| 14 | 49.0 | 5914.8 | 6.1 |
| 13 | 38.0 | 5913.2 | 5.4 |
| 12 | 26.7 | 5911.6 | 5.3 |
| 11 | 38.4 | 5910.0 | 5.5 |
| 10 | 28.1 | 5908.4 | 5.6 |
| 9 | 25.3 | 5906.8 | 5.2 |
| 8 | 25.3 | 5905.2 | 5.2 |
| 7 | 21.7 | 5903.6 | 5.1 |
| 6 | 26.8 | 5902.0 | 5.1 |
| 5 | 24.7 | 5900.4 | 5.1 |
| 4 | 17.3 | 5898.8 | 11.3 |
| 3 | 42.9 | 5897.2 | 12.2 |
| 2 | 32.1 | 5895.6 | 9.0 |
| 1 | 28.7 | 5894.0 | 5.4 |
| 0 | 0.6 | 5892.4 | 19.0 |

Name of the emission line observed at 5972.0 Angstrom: [O III]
